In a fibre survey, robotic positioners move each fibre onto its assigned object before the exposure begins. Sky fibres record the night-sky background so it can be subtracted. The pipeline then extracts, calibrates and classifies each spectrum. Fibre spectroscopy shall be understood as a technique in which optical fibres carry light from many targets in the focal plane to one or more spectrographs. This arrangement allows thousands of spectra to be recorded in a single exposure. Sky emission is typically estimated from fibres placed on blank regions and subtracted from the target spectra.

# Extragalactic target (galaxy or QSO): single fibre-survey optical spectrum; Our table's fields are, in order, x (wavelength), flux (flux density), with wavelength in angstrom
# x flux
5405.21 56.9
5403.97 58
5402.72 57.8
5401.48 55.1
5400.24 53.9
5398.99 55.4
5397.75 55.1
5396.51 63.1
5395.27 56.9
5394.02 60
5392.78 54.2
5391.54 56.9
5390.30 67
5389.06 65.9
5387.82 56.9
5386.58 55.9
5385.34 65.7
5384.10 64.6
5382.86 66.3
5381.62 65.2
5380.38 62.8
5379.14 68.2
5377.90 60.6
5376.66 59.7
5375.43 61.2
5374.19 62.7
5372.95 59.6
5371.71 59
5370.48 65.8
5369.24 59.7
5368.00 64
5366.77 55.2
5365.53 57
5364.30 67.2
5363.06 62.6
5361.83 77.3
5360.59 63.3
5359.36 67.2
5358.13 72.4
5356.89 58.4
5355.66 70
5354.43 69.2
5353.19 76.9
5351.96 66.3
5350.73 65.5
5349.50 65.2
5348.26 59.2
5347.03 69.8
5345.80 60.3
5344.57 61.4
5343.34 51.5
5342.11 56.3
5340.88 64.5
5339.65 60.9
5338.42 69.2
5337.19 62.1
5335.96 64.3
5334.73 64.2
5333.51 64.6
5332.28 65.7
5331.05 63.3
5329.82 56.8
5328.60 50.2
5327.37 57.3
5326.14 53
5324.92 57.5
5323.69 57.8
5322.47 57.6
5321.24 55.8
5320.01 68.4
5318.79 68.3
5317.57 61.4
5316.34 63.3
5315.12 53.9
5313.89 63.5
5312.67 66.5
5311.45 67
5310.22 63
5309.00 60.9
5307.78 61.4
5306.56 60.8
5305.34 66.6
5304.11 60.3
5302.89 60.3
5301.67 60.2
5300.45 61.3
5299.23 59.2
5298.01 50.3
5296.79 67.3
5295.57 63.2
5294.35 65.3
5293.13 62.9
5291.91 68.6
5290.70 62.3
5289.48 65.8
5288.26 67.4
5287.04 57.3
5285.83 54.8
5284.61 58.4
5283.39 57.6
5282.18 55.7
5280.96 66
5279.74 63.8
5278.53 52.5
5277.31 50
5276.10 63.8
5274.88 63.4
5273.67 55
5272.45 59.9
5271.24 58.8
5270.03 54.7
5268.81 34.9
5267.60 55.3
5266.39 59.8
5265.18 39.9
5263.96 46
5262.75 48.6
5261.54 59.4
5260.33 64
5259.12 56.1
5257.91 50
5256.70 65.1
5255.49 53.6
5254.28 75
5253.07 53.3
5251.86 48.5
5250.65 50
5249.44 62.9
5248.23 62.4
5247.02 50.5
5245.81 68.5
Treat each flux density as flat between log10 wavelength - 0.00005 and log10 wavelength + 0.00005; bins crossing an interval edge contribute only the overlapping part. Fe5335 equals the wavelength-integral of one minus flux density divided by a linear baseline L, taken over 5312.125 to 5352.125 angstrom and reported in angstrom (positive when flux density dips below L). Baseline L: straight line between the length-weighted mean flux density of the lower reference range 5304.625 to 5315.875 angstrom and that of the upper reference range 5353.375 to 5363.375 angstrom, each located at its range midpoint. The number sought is 2.3 angstrom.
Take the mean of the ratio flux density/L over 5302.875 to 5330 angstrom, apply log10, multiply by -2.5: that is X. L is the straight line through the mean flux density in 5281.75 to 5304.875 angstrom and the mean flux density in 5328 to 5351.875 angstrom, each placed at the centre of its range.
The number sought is 0.02 mag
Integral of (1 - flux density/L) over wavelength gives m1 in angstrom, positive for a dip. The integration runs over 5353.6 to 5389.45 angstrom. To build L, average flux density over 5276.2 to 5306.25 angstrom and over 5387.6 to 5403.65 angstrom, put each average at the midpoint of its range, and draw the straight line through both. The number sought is -2.9 angstrom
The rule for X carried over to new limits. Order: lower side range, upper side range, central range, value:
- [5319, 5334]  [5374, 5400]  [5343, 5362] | -0.100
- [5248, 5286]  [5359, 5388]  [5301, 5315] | -0.066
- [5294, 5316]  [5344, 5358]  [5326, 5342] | 0.052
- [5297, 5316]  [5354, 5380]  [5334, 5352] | 0.002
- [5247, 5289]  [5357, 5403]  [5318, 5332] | 0.003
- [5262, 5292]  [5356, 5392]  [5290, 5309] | -0.070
